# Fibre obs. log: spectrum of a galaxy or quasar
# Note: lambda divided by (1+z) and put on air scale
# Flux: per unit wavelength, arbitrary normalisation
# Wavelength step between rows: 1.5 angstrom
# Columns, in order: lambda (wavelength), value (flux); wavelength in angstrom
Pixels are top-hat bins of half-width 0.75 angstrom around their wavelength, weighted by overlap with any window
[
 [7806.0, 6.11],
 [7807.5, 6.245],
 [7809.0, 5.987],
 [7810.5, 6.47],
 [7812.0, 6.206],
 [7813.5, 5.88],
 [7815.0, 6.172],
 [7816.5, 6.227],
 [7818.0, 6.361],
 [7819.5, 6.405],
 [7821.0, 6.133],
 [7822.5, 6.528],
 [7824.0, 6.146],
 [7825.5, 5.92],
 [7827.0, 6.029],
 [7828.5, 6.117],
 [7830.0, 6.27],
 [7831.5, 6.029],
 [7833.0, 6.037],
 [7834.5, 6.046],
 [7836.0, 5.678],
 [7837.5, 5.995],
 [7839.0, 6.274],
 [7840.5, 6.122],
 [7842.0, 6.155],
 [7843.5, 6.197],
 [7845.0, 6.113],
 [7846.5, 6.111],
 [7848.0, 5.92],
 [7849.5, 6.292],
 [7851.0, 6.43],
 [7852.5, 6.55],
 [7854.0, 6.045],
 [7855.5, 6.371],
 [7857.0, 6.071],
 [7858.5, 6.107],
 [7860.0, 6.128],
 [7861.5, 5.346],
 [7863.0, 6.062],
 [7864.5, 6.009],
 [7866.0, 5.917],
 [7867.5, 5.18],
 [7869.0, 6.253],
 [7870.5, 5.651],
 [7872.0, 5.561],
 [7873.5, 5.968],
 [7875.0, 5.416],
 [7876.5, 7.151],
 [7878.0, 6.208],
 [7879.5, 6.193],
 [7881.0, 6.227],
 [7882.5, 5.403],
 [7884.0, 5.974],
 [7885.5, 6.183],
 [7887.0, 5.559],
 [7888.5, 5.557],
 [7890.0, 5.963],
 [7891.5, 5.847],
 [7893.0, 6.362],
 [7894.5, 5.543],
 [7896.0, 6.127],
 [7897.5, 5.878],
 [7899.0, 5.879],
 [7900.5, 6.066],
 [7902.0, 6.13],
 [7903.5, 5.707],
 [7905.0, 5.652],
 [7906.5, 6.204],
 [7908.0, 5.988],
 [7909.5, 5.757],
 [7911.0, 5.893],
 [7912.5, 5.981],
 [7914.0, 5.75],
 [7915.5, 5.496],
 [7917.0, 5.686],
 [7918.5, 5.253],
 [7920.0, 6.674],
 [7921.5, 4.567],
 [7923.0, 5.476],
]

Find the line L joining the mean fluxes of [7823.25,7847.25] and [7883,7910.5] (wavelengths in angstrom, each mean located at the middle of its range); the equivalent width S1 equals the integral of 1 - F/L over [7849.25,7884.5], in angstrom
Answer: -0.2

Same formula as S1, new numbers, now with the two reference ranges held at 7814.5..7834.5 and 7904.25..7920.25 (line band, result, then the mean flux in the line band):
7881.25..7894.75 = 0.2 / 5.85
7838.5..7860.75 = -0.4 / 6.19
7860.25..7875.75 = 0.7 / 5.75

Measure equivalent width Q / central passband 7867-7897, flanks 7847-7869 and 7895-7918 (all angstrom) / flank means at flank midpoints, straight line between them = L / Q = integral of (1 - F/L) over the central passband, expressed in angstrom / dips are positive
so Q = 0.16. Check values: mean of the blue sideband 6.04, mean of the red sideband 5.87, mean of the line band 5.92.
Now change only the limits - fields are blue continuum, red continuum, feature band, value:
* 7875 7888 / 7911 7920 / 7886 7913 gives -0.02 angstrom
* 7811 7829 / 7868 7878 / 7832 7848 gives 0.12 angstrom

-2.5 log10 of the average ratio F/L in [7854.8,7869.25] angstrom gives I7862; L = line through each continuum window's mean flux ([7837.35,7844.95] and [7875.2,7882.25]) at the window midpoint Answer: 0.05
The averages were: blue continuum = 6.16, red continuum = 6.29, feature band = 5.93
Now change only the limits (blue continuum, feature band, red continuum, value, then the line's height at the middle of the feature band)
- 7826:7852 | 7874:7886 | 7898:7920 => -0.02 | 5.96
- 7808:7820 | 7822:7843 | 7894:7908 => 0.01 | 6.15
